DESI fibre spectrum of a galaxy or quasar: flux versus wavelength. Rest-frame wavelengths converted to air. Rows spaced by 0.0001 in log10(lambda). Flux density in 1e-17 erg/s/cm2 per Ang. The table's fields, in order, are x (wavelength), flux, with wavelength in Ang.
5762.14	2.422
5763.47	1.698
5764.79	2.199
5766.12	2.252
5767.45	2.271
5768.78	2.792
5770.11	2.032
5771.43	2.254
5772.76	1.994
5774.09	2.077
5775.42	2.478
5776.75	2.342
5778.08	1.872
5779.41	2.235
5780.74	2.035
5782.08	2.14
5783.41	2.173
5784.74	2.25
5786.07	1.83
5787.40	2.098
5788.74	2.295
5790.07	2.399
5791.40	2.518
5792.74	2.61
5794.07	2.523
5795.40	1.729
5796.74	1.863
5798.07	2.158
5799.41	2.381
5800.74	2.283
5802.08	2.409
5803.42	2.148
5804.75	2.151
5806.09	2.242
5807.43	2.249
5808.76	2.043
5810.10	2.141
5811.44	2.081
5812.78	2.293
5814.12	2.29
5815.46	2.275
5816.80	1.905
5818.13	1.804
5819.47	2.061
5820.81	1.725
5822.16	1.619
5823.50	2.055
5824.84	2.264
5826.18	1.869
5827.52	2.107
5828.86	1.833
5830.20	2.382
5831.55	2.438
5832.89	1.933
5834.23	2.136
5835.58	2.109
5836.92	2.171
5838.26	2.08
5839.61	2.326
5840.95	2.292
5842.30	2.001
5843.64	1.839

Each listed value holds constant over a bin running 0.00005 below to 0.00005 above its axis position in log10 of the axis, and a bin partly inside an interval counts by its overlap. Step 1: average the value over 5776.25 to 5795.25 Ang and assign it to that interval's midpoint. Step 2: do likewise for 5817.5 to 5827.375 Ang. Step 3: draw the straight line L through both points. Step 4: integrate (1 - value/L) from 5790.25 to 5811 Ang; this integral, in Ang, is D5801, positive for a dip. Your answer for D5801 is -1.3 Ang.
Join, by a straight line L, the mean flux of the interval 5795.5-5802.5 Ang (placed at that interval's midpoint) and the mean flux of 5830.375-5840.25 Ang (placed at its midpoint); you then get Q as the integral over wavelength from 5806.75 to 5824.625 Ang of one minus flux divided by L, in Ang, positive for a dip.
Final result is 1.0 Ang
